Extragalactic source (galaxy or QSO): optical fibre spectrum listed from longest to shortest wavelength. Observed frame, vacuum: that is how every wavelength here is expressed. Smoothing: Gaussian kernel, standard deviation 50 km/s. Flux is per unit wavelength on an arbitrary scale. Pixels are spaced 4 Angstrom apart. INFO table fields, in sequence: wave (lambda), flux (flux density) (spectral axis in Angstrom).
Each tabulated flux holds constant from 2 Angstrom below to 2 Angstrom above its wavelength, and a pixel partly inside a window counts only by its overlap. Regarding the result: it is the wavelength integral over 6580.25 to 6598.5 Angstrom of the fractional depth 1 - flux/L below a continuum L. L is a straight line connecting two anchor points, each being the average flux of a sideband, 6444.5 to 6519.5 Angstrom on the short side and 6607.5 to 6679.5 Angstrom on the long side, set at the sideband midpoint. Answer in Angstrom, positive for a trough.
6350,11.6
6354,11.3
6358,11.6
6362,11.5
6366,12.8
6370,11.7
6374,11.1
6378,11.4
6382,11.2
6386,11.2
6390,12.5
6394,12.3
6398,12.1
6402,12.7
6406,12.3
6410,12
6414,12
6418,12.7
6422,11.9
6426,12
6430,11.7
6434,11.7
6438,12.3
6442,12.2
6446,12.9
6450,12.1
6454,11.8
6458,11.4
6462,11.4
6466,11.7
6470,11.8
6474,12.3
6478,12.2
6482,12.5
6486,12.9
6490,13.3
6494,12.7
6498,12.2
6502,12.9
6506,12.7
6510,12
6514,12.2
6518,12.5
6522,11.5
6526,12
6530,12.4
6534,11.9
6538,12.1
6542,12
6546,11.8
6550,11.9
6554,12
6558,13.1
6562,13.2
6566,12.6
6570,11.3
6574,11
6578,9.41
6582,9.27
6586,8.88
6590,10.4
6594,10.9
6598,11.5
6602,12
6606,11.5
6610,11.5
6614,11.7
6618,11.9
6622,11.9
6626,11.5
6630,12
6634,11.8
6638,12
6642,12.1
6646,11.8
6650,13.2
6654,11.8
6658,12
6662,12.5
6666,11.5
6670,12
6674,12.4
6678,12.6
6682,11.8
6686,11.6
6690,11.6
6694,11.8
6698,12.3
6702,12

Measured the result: 3.0 Angstrom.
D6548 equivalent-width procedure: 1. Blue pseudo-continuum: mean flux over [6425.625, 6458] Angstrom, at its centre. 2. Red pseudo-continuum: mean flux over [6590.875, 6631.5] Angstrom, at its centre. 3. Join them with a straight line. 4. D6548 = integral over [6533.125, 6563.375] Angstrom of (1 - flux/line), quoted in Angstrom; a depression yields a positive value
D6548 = -1.2 Angstrom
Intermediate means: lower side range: 12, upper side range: 11.6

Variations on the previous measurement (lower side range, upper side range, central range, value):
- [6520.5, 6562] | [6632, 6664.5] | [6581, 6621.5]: 3.7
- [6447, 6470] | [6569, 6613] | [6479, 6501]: -2.3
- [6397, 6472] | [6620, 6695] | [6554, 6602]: 3.5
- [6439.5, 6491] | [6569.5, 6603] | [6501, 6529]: -1.9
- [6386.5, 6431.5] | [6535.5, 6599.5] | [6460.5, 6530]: -3.4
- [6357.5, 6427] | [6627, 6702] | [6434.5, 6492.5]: -1.1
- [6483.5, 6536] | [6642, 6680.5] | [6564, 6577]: 0.9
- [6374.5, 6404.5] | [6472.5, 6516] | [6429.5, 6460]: 0.5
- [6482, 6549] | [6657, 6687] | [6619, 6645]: 0.5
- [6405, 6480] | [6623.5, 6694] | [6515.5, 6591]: 2.8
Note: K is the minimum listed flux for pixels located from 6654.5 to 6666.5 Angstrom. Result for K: 11.5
